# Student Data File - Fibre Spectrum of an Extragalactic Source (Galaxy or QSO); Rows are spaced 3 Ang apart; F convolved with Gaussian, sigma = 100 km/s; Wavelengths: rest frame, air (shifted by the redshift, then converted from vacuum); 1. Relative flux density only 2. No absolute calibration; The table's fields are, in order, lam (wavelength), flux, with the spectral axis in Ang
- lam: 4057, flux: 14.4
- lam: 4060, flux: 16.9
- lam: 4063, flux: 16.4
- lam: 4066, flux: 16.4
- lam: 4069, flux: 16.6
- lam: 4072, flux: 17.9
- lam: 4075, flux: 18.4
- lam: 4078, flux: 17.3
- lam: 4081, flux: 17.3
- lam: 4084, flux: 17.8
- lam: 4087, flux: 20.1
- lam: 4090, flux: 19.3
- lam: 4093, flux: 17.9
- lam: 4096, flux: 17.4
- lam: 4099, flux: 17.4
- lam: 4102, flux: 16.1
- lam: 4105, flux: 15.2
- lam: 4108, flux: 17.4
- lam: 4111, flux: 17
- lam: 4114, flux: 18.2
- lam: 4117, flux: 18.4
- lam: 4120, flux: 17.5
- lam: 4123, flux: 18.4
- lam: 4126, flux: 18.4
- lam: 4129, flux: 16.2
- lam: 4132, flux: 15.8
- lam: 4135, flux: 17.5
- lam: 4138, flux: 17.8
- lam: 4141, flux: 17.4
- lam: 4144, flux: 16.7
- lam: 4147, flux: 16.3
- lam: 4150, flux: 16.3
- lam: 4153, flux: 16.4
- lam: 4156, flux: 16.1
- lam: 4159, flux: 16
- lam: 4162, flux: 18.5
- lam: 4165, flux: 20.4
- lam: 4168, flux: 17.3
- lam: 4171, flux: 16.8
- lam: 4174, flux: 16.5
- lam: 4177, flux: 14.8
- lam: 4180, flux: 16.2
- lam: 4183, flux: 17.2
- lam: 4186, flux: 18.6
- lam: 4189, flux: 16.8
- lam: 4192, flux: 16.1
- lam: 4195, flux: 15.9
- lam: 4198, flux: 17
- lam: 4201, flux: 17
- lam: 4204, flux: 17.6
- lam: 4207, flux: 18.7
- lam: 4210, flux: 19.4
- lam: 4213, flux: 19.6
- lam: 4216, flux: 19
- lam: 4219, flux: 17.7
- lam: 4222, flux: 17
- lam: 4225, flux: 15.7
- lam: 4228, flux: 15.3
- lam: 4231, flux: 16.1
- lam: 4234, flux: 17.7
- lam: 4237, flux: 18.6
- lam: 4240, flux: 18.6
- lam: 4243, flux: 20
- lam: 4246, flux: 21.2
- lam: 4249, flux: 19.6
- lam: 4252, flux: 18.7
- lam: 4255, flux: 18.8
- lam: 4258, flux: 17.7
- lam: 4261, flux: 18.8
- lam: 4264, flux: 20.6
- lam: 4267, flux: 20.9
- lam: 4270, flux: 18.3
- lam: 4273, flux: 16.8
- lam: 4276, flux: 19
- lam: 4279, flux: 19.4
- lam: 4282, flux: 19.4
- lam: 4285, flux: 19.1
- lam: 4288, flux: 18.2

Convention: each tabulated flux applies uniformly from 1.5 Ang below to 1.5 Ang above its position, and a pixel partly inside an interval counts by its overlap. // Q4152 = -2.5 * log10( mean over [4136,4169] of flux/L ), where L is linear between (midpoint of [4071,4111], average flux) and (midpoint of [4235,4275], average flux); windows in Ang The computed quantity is 0.06 mag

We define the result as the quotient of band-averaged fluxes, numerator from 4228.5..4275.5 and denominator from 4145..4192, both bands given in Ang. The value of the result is 1.11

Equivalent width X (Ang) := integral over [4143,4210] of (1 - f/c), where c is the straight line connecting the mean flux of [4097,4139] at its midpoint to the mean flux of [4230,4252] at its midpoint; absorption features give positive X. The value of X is 3.7 Ang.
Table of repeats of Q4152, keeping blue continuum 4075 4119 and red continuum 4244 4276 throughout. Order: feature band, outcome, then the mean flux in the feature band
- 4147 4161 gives 0.119 mag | 16.3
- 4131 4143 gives 0.053 mag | 17.2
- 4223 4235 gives 0.167 mag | 16.2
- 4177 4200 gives 0.111 mag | 16.7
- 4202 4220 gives 0.003 mag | 18.6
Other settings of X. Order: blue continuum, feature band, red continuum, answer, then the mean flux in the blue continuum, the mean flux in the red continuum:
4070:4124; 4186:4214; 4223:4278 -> 0.97 Ang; 17.7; 18.5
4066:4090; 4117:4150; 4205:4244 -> 1.29 Ang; 17.9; 17.9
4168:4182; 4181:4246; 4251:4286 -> -1.17 Ang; 16.2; 19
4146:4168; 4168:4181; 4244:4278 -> 0.96 Ang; 17.2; 19.1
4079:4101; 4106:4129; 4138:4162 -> -0.38 Ang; 18.1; 16.7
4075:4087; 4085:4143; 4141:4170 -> 0.07 Ang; 17.9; 17.1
